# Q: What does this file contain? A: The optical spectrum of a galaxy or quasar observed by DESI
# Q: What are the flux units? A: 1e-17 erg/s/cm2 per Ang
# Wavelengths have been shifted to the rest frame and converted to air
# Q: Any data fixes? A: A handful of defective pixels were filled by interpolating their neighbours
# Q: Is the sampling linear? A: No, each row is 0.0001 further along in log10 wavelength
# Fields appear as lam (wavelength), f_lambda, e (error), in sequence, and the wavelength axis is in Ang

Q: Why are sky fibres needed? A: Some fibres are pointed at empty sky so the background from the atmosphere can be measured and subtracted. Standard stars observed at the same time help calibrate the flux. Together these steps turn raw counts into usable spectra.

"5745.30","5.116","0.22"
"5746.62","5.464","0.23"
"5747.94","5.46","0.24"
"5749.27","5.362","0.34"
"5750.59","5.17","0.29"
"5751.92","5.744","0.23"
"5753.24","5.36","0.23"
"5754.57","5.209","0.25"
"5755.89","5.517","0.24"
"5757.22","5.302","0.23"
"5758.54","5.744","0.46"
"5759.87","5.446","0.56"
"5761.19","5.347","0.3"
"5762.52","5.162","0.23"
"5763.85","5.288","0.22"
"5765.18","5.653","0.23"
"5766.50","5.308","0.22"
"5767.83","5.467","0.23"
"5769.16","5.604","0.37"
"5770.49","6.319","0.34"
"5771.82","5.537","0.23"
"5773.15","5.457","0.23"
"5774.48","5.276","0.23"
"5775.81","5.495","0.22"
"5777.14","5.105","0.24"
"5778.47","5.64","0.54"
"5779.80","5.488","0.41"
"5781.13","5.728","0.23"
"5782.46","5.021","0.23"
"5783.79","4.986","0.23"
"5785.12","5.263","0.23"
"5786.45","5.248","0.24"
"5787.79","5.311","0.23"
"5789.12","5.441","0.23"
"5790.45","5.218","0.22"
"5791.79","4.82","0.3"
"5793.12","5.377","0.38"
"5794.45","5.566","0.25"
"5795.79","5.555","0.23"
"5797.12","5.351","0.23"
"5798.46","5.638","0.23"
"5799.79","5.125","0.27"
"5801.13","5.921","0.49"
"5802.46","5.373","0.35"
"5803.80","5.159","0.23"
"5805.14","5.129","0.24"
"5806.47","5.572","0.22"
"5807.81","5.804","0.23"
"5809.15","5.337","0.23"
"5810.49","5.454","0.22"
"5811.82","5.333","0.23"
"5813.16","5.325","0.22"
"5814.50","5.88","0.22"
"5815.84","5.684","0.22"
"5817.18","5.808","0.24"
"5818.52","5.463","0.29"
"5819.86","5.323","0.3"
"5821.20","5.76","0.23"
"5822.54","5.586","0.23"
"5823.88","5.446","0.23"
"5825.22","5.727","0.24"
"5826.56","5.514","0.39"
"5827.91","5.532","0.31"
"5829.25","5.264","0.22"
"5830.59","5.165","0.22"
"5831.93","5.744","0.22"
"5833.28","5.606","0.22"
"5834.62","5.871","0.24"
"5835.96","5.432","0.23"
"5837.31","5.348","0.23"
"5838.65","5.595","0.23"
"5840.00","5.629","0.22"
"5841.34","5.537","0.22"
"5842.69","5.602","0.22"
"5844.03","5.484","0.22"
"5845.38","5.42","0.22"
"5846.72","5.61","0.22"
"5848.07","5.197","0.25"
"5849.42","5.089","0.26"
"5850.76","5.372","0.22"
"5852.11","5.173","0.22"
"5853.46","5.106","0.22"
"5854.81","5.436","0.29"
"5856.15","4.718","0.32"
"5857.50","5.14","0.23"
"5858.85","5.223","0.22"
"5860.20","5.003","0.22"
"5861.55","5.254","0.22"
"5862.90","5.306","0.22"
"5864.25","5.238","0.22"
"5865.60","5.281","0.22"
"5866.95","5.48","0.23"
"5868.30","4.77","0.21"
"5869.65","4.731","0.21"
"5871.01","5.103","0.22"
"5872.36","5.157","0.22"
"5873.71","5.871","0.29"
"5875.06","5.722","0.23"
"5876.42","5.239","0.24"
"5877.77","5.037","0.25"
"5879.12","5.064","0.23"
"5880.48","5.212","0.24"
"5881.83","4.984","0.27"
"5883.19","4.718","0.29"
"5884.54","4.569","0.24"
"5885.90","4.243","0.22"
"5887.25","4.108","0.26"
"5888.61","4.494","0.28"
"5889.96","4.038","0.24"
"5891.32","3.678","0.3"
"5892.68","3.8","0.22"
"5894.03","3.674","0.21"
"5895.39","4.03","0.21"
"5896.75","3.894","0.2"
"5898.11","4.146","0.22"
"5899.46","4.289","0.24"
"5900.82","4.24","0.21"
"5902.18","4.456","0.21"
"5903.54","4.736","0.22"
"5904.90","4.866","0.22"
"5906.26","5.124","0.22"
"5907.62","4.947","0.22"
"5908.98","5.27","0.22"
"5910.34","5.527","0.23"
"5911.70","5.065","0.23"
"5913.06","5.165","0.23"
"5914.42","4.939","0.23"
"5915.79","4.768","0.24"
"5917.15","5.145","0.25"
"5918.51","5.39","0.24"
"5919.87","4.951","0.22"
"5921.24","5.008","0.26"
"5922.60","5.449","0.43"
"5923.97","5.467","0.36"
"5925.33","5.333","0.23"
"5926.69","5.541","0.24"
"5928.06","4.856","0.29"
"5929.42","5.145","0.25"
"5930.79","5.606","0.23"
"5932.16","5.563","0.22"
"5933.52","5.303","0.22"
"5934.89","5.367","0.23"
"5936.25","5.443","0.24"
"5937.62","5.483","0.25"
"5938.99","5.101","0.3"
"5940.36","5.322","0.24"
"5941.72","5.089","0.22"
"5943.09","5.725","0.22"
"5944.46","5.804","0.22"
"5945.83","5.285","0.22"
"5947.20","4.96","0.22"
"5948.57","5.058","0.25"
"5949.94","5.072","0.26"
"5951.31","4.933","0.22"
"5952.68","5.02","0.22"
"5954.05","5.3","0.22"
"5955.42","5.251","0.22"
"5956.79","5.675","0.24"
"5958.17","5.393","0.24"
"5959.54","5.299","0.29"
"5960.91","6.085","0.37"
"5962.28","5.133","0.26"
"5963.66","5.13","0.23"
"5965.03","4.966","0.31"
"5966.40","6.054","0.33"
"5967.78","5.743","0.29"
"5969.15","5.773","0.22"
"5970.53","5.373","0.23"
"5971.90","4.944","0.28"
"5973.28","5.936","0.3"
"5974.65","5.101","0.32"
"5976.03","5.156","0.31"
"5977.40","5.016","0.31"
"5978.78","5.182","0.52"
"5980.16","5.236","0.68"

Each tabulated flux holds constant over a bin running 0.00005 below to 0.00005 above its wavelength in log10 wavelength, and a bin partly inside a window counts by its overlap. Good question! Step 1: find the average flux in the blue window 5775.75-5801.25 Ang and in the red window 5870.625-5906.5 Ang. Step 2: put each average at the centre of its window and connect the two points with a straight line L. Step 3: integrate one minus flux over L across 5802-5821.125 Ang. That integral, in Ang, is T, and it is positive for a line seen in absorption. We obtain -1.1 Ang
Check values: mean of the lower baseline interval 5.35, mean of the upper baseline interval 4.6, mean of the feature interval 5.48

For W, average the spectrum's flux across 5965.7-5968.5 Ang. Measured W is 5.9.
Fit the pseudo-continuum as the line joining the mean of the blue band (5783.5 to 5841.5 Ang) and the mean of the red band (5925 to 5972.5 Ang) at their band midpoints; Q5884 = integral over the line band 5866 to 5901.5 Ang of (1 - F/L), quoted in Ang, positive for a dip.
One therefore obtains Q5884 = 5.1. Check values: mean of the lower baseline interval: 5.46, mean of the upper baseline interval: 5.35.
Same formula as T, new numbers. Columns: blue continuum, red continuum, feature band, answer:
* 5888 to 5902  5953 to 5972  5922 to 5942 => -2.2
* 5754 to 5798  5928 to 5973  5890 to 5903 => 3.2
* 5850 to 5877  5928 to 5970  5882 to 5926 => 5.1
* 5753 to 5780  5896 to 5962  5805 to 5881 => -1.0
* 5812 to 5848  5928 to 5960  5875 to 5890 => 1.8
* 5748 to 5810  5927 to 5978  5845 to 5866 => 0.6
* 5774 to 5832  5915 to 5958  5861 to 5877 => 0.3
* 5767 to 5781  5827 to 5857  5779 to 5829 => 0.4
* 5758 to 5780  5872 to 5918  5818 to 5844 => -2.2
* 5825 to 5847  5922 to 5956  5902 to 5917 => 1.0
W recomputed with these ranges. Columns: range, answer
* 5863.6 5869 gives 5.19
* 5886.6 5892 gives 4.08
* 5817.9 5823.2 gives 5.53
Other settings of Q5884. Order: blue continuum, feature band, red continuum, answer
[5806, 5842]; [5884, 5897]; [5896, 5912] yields 2.1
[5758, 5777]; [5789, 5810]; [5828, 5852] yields 0.3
